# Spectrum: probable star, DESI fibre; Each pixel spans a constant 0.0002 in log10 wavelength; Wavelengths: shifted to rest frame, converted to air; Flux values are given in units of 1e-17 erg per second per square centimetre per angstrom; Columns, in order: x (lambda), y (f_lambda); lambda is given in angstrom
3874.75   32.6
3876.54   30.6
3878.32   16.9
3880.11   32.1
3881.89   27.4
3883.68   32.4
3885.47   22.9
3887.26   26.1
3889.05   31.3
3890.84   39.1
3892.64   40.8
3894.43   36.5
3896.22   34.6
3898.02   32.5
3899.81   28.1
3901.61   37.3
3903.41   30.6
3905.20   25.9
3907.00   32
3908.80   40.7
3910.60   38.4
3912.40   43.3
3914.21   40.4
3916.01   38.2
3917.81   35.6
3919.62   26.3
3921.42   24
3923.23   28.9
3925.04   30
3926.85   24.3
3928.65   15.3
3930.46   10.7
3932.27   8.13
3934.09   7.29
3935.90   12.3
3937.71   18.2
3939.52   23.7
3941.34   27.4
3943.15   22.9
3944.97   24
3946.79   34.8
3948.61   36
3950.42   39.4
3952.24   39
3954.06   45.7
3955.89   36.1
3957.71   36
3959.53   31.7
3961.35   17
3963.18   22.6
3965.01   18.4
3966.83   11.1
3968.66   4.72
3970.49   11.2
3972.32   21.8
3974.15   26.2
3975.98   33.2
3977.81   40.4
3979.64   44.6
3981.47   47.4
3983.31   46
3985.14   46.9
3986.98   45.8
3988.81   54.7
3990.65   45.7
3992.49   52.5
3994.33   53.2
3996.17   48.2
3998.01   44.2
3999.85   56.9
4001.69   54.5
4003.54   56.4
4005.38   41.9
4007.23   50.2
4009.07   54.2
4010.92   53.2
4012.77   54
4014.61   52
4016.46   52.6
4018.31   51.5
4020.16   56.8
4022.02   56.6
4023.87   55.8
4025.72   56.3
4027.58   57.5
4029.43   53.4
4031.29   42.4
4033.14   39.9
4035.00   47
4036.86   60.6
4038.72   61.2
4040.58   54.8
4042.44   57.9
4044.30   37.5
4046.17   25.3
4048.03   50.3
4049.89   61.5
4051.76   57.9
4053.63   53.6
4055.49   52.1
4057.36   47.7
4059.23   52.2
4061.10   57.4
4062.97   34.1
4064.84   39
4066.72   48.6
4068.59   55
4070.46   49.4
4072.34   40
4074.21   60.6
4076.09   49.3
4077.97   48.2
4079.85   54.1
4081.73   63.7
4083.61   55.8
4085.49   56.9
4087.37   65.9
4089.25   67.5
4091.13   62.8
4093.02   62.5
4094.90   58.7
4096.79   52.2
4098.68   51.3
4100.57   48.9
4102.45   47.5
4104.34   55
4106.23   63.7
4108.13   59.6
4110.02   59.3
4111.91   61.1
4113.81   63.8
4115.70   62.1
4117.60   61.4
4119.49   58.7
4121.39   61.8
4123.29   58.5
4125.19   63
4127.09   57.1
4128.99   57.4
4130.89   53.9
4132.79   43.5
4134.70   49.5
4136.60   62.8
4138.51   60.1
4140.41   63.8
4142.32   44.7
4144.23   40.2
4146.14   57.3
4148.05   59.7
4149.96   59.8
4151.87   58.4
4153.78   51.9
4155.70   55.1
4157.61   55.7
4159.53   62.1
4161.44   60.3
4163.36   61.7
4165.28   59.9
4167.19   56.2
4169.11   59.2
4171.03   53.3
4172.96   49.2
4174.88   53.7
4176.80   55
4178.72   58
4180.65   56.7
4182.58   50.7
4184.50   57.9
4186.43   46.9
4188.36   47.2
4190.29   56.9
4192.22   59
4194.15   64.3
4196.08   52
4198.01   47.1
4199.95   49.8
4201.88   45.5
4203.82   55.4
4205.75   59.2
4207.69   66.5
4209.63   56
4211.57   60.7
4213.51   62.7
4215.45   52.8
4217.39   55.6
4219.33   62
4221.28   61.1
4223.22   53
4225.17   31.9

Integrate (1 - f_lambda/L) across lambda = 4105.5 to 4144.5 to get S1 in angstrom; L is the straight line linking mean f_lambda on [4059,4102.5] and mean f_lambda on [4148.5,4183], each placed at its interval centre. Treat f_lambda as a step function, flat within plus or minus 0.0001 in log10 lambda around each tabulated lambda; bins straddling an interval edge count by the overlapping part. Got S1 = -1.8 angstrom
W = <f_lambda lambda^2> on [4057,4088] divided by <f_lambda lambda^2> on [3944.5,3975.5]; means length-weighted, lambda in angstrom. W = 2.03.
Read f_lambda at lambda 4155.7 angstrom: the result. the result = 55.1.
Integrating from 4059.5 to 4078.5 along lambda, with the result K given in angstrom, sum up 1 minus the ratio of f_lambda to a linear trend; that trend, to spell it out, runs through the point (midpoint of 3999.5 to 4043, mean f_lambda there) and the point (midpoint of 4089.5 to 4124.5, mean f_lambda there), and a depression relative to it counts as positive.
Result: 2.6 angstrom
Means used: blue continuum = 53.1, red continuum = 58.5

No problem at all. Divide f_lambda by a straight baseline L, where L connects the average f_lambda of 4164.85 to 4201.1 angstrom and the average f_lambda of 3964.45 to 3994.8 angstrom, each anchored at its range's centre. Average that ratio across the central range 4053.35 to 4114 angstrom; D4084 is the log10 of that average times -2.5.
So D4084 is -0.202 mag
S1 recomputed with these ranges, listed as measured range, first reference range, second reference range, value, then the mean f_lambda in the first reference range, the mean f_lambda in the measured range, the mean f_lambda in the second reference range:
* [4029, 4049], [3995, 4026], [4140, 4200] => 1.9 angstrom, 52.6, 48.1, 55.1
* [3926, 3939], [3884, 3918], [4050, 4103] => 8.2 angstrom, 34.4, 14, 53.5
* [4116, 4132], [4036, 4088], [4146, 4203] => -1.6 angstrom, 51.7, 59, 55.3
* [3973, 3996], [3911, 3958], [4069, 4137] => -5.0 angstrom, 28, 44.6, 56.8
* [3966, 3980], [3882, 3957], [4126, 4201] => 4.8 angstrom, 29.8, 23.4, 55.1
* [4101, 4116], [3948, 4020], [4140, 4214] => -2.5 angstrom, 40.7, 58.6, 55.5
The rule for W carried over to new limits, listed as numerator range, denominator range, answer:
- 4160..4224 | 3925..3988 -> 2.28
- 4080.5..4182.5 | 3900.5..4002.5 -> 1.93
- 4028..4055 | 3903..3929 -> 1.68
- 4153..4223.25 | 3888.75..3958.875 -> 2.12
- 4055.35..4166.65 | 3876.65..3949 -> 2.17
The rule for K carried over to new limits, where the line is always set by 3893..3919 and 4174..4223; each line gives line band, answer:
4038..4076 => -3.26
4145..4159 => -1.16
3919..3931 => 4.44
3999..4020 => -5.00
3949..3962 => 1.12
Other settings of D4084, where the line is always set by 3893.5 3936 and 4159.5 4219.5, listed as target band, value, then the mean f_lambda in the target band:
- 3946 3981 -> 0.147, 29.2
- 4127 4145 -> -0.056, 53.3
